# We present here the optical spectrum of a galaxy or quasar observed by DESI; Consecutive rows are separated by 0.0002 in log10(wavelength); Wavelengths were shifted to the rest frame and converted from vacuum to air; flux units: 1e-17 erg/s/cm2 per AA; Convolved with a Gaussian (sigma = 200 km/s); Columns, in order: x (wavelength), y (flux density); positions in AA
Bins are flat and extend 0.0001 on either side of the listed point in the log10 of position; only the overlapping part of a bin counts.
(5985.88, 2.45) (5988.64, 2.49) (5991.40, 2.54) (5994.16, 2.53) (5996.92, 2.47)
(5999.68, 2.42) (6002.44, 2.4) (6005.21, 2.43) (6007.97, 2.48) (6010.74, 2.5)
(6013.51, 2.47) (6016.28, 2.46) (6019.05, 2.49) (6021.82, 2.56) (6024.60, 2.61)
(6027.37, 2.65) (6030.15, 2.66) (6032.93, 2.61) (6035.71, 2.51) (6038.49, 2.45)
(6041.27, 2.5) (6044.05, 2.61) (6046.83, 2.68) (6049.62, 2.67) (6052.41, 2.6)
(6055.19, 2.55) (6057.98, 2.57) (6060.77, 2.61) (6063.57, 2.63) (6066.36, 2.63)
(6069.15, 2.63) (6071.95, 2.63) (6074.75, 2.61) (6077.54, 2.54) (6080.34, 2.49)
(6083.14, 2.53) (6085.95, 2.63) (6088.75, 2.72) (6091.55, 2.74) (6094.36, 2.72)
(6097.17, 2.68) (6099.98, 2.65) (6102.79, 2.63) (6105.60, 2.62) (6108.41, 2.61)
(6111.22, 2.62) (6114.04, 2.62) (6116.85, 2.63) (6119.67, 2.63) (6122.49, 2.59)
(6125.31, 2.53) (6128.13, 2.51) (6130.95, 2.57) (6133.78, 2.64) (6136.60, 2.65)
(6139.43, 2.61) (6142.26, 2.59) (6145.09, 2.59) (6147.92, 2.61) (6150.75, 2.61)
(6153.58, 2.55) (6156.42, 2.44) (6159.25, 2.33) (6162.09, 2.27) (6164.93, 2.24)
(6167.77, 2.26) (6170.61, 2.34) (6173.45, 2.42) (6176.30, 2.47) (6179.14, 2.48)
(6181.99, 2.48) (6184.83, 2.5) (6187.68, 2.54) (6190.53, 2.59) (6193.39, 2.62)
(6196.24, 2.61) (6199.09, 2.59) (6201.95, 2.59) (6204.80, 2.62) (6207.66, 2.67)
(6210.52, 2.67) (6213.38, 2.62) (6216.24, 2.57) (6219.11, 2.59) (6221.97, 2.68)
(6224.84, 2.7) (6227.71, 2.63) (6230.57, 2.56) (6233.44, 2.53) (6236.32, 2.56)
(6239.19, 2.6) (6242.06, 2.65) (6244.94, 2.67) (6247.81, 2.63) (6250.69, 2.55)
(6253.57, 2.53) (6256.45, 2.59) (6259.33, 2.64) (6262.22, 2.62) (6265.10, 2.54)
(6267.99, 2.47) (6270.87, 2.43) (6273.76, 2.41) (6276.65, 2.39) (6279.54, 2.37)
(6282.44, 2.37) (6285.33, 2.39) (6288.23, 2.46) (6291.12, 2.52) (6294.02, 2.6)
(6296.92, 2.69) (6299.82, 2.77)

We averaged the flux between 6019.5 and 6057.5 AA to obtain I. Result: 2.59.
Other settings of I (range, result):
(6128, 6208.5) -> 2.52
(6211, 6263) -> 2.61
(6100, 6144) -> 2.6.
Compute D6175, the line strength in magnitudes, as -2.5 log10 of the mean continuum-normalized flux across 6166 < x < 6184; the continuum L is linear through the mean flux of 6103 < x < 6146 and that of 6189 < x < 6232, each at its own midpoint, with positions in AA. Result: 0.09 mag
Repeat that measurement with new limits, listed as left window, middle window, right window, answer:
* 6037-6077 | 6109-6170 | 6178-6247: 0.03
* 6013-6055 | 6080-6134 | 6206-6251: -0.01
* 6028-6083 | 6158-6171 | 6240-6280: 0.13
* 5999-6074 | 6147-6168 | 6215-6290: 0.06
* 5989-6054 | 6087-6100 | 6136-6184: -0.09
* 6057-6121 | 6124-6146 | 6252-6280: 0.00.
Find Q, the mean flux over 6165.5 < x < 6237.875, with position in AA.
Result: 2.55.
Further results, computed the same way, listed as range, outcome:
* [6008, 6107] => 2.59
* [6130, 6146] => 2.61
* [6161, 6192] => 2.42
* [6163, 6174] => 2.3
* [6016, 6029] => 2.56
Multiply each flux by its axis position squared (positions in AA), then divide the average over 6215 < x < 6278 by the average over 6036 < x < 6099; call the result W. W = 1.0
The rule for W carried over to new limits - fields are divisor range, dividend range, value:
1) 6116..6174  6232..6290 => 1.04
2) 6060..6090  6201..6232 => 1.06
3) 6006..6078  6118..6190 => 1.01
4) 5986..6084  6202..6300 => 1.08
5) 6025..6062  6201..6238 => 1.07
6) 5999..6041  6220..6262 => 1.11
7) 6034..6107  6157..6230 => 1.01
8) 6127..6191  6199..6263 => 1.07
